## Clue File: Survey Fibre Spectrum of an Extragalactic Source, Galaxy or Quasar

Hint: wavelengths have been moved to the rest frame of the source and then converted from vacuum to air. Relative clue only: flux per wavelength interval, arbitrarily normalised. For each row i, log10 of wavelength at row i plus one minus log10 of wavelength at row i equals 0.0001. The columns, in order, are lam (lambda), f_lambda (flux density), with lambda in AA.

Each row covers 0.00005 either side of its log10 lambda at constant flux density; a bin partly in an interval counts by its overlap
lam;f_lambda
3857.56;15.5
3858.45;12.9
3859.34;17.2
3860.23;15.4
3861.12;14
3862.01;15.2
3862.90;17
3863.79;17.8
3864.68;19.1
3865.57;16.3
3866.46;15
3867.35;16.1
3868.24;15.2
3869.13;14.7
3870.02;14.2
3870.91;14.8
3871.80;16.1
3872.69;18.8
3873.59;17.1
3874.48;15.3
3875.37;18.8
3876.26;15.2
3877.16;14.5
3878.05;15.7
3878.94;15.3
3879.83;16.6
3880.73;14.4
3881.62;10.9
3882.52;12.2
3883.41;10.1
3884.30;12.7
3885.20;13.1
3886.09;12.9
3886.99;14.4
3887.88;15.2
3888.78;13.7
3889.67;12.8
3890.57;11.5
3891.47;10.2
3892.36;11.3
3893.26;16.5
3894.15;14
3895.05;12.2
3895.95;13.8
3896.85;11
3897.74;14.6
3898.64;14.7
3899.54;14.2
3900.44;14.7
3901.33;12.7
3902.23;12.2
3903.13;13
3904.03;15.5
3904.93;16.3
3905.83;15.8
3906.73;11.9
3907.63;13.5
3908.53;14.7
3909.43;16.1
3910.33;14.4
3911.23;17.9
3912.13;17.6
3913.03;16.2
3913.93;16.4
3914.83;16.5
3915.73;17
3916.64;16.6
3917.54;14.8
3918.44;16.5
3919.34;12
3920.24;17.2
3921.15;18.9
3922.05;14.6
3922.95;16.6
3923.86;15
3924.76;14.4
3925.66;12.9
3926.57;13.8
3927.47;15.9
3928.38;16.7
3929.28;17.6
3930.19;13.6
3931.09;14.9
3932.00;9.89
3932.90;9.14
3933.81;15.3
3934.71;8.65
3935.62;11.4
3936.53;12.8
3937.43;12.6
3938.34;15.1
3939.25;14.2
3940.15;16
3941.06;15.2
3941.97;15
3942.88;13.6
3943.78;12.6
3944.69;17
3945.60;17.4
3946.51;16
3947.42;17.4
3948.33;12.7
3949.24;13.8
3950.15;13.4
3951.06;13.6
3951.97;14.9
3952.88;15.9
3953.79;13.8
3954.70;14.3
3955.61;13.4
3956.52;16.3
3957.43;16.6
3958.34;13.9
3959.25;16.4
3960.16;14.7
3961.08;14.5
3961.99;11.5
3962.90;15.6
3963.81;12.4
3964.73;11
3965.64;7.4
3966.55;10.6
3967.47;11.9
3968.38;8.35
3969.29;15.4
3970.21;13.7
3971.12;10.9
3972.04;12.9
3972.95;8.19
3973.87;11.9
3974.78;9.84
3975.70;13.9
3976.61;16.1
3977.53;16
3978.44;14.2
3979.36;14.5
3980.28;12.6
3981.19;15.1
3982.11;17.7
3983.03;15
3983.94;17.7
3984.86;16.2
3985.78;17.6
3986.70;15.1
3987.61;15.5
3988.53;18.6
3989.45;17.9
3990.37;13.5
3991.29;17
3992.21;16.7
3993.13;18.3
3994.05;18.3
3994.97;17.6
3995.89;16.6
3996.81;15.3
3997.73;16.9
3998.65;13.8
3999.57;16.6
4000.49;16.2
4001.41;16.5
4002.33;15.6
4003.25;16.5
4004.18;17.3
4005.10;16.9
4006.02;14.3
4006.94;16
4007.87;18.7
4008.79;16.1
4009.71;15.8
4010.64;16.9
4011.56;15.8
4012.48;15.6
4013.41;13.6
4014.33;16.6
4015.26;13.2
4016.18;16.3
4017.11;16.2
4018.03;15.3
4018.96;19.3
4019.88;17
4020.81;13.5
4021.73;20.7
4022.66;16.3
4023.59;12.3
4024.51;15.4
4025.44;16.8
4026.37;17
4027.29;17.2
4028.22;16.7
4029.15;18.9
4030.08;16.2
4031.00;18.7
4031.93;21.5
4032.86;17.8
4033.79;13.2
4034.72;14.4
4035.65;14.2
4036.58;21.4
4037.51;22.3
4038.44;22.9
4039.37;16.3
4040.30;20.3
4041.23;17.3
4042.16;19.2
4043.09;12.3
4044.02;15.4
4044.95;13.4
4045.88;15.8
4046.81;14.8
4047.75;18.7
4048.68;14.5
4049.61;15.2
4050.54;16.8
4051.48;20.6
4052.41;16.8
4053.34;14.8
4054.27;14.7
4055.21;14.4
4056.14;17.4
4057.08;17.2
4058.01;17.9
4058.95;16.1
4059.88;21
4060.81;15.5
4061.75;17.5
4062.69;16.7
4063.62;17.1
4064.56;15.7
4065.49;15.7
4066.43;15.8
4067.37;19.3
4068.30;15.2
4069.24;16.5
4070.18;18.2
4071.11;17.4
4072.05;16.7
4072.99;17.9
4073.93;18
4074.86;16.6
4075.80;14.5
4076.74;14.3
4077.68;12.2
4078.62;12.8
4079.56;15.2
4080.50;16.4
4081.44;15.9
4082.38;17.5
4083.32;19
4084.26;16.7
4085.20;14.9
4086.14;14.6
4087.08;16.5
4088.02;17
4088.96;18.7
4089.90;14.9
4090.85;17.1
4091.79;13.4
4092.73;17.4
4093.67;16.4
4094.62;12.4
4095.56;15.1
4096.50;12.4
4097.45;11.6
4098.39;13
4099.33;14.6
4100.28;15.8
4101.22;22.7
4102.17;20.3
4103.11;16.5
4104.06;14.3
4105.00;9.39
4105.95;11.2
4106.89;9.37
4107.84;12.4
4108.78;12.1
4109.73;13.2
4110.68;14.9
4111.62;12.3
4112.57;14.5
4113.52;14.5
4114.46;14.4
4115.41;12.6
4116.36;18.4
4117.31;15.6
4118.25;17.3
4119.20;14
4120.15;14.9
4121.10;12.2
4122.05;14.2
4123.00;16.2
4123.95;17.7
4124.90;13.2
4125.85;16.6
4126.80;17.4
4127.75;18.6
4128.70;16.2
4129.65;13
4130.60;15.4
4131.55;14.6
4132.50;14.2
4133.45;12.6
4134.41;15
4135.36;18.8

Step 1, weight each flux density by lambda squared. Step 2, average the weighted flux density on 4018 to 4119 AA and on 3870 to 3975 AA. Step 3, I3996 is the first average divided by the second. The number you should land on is 1.2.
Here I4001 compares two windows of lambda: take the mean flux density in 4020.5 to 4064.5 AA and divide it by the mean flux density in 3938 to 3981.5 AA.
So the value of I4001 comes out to 1.23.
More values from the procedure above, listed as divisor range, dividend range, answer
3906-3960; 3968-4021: 1.04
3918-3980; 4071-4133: 1.09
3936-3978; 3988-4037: 1.20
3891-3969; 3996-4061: 1.17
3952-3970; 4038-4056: 1.23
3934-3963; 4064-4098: 1.10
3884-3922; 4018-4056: 1.17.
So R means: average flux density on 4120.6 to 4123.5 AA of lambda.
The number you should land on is 14.2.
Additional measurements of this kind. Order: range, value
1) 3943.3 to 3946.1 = 15.7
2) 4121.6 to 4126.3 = 15.6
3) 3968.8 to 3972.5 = 13.2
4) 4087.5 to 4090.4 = 16.8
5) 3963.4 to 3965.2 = 11.6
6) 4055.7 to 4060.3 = 17.9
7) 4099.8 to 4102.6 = 19.5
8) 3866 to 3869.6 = 15.3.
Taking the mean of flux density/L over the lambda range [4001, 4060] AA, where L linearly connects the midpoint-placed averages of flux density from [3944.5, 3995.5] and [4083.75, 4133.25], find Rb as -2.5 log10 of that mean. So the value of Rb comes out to -0.14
